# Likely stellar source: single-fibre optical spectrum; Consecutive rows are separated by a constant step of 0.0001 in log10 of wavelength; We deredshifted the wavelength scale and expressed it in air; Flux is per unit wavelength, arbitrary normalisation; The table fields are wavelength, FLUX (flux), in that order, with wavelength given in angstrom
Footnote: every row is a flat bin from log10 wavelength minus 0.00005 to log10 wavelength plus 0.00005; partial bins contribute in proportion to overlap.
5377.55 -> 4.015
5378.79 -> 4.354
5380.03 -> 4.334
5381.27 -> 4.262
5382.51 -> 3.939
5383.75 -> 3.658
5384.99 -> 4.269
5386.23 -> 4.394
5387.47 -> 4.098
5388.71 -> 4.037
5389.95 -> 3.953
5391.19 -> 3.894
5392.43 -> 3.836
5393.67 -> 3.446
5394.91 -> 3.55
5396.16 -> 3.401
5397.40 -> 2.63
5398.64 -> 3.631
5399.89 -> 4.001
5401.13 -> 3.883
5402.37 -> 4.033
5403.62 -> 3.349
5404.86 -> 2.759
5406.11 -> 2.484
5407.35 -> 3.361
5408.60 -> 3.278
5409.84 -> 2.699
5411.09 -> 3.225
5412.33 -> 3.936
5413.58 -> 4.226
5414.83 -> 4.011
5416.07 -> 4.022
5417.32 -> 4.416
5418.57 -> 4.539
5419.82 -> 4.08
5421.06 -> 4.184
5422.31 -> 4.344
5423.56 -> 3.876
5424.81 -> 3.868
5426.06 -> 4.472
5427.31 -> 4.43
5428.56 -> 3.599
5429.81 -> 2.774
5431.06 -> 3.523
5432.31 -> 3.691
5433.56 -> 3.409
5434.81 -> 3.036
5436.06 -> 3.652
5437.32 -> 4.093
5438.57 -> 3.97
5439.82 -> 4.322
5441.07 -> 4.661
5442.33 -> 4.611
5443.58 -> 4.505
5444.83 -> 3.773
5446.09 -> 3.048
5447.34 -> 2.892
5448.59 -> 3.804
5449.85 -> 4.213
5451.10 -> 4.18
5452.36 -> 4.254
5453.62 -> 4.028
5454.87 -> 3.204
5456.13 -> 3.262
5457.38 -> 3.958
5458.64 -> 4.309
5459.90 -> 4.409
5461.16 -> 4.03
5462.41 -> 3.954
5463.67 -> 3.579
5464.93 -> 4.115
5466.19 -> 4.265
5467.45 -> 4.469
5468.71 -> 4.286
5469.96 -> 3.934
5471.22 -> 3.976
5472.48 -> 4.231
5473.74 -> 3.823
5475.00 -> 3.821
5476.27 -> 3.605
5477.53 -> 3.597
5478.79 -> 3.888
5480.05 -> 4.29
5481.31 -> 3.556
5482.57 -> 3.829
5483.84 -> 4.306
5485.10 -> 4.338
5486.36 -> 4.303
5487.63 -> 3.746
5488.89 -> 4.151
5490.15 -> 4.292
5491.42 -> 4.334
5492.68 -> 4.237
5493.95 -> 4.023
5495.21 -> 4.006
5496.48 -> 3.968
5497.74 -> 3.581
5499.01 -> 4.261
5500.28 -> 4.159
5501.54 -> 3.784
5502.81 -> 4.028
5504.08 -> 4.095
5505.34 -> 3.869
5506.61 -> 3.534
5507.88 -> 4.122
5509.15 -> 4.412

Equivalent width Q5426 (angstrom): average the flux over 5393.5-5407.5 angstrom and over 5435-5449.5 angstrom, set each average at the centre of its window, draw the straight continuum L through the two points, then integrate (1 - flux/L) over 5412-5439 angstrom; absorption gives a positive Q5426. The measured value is -1.6 angstrom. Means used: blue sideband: 3.38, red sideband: 3.92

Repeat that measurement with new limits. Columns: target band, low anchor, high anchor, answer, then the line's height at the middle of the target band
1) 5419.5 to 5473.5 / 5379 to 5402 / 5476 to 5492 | 0.3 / 3.96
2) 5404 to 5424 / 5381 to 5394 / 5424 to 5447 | 1.0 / 3.91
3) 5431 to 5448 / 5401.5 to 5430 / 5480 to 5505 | 0.2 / 3.85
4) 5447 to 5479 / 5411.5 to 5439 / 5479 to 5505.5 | 0.5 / 3.99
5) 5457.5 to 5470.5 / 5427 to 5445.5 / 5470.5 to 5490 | -0.7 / 3.93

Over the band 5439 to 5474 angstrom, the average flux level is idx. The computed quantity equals 4.01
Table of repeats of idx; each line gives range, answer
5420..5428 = 4.19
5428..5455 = 3.8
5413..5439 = 3.91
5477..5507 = 4.01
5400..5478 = 3.85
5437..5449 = 3.97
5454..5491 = 3.99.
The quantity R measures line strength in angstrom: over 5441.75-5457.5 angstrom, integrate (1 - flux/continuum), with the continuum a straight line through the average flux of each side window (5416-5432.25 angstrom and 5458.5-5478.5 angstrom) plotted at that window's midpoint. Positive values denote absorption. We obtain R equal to 0.7 angstrom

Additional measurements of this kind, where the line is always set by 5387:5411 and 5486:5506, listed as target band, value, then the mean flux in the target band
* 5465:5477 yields -0.44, 4.04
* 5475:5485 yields 0.17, 3.89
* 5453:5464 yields -0.11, 3.87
